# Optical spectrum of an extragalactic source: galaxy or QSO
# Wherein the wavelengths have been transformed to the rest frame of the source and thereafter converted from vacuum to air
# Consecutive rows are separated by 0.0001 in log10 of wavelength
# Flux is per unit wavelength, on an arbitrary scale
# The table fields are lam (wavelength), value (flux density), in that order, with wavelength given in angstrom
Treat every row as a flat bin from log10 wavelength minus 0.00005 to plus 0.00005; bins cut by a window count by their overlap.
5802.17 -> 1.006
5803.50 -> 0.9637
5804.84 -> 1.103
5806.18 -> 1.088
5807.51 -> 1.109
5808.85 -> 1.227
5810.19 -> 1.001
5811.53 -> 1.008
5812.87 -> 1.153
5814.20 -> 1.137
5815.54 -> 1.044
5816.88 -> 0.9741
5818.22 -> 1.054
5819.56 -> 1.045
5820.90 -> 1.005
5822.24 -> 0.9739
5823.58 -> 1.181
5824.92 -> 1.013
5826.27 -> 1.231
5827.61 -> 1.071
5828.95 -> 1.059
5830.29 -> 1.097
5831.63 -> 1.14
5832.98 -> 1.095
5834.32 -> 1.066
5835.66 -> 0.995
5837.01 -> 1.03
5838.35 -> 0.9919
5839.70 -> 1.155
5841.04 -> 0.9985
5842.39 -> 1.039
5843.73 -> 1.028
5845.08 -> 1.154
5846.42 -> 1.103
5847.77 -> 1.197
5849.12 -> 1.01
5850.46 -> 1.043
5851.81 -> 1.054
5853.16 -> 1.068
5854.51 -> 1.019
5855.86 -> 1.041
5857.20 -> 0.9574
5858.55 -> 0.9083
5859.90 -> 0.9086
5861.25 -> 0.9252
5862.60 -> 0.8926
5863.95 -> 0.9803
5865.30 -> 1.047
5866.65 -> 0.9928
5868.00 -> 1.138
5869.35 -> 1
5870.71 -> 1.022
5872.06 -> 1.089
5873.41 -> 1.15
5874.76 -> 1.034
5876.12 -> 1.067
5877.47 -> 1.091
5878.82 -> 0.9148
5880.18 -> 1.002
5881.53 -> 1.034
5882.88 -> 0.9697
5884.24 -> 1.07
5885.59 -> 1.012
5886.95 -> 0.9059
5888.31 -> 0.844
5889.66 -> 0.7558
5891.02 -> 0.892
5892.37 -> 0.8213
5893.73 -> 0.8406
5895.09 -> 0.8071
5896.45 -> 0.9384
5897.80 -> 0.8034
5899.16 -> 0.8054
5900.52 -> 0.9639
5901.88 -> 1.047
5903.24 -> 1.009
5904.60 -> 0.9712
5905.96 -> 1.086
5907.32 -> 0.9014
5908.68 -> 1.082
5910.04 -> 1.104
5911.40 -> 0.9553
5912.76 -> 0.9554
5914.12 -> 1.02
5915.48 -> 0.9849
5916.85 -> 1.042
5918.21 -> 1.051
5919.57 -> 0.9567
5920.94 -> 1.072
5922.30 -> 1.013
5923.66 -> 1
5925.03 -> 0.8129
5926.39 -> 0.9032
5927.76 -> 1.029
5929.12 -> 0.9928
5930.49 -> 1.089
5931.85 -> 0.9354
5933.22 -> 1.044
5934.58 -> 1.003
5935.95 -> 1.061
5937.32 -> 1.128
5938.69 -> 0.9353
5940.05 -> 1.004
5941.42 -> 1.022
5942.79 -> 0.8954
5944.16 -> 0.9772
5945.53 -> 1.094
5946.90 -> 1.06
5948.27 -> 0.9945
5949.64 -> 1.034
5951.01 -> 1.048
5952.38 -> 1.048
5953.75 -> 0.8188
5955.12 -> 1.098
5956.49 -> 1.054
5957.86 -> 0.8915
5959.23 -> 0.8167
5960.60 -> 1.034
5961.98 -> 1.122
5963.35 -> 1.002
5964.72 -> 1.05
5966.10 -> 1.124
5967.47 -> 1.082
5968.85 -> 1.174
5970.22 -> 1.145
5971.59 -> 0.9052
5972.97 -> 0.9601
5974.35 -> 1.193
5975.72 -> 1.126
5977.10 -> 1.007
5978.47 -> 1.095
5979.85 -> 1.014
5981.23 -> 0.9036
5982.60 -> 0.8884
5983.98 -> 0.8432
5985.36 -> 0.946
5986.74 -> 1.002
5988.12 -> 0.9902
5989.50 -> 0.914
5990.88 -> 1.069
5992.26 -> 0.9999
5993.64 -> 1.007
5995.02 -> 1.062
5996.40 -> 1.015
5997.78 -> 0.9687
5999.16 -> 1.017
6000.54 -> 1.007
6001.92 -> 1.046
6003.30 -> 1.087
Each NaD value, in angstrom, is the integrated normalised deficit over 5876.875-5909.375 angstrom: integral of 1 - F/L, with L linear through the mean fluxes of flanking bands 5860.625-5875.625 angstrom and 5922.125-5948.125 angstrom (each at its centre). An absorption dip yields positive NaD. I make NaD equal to 2.42 angstrom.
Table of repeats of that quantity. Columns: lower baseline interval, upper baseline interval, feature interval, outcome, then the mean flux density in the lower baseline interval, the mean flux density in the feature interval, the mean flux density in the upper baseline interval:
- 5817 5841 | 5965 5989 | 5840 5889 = 1.6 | 1.07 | 1.02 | 1.02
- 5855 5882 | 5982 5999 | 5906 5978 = -2.0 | 1.01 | 1.02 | 0.977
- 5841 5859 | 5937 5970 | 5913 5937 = 0.6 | 1.05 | 1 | 1.02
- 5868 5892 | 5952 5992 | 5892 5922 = 1.0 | 0.993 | 0.966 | 1.01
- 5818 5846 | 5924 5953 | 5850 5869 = 1.0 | 1.07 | 0.998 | 1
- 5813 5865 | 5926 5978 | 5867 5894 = 1.4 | 1.05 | 0.985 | 1.02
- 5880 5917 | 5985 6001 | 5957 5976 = -1.1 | 0.949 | 1.04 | 1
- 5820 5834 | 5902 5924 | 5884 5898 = 2.1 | 1.09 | 0.878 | 1.01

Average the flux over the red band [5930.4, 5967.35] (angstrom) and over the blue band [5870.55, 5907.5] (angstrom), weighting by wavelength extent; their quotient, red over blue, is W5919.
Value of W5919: 1.06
